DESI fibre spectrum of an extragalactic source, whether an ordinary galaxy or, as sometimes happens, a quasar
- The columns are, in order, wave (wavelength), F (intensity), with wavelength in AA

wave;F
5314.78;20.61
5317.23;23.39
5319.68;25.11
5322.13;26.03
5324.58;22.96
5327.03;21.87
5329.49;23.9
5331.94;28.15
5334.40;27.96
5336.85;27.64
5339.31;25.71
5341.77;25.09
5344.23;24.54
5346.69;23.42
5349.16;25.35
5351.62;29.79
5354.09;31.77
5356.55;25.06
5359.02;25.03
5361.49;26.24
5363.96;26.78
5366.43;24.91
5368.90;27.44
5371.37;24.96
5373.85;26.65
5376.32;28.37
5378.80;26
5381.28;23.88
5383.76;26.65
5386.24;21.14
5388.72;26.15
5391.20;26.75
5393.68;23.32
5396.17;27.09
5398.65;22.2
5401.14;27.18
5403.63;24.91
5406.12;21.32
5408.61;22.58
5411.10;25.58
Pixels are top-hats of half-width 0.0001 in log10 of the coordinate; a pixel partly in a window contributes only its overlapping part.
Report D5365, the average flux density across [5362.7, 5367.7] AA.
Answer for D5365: 25.9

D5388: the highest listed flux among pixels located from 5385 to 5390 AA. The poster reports 26.15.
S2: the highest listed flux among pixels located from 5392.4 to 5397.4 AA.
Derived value 27.09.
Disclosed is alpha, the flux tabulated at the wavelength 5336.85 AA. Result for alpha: 27.64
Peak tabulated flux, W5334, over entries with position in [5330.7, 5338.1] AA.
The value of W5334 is 28.15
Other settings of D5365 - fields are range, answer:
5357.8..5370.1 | 26.1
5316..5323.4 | 24.8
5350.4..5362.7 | 27.6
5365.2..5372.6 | 25.8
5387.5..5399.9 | 25.1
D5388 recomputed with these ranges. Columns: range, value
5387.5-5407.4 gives 27.18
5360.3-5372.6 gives 27.44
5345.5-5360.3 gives 31.77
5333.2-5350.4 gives 27.96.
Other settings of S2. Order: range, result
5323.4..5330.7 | 23.9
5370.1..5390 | 28.37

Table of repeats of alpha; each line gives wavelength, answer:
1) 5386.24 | 21.14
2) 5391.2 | 26.75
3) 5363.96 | 26.78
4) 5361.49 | 26.24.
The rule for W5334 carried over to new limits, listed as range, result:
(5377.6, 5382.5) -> 26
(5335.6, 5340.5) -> 27.64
